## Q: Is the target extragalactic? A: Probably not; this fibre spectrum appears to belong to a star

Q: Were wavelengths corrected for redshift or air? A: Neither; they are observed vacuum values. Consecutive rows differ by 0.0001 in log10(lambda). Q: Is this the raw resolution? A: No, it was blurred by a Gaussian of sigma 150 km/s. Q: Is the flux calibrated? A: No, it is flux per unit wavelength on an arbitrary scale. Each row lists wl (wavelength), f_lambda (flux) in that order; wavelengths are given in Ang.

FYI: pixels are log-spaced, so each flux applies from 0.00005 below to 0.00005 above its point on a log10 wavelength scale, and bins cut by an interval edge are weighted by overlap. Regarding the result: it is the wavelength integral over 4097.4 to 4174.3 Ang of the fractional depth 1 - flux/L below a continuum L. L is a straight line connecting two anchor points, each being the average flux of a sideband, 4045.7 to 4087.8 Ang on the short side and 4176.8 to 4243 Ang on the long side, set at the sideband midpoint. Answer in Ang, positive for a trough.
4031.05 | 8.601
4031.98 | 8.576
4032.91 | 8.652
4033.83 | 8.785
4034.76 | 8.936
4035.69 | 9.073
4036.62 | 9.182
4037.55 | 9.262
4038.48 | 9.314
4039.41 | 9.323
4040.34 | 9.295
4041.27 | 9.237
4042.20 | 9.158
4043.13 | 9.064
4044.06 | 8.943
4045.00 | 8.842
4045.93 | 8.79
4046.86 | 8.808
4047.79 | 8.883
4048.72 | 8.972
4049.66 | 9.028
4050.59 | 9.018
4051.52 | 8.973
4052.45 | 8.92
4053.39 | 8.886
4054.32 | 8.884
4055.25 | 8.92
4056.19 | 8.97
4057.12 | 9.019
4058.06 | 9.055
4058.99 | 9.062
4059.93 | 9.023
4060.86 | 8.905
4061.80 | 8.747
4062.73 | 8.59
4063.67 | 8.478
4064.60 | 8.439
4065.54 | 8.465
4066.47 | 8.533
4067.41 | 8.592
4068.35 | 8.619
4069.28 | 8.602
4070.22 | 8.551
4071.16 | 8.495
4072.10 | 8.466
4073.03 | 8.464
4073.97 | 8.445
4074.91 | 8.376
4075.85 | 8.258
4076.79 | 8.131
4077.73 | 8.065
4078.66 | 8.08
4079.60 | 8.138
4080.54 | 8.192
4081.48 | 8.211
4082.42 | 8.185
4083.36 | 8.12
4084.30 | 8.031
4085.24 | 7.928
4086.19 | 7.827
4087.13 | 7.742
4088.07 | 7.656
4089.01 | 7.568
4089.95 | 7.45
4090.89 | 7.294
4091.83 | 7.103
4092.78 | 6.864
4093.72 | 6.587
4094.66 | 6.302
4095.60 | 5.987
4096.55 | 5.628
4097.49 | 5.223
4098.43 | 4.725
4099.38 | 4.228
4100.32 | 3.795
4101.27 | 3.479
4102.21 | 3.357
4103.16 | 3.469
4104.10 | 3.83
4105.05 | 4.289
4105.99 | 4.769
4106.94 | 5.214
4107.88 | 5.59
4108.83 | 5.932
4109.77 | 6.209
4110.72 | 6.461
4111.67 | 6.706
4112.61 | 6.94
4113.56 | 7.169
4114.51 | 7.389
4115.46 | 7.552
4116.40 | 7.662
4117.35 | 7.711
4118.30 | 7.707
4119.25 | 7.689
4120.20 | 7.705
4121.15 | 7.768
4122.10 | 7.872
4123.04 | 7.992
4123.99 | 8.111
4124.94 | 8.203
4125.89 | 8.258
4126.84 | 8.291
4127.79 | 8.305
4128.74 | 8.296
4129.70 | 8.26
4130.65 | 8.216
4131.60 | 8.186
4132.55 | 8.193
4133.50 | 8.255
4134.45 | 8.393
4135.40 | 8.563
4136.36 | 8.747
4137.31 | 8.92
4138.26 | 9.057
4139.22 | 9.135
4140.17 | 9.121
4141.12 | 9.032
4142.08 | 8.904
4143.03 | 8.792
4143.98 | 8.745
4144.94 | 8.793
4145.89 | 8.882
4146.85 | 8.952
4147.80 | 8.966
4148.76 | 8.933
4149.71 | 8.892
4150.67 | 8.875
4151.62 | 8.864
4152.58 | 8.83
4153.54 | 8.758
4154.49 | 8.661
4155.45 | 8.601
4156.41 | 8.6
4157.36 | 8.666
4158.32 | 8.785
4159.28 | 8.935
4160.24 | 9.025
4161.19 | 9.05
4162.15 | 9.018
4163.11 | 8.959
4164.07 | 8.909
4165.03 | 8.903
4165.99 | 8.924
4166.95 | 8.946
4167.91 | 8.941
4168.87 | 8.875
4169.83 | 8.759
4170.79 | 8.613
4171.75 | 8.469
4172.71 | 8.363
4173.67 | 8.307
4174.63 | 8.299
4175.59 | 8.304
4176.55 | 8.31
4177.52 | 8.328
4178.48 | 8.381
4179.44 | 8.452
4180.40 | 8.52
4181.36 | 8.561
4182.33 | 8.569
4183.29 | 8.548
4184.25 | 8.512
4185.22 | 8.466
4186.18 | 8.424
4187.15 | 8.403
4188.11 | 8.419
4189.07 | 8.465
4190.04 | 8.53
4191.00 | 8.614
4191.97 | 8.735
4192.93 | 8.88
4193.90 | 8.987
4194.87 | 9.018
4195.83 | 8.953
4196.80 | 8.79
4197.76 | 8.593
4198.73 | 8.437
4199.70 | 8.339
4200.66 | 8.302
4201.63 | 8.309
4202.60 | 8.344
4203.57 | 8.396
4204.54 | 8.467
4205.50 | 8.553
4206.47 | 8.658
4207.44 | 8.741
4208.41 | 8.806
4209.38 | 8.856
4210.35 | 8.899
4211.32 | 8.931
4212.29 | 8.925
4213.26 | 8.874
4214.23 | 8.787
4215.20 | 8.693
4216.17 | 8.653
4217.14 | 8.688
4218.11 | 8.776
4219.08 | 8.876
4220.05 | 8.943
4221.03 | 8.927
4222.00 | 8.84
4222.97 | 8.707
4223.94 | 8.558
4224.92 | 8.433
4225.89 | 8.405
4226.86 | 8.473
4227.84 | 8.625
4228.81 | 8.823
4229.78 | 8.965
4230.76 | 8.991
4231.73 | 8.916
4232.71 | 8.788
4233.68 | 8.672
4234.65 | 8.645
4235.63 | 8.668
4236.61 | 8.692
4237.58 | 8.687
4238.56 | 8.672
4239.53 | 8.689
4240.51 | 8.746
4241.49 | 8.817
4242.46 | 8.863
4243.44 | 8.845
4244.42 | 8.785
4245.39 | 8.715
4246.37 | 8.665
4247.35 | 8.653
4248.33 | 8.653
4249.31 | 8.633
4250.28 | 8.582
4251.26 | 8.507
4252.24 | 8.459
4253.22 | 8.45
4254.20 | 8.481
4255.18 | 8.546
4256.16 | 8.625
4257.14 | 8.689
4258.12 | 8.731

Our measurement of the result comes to 7.3 Ang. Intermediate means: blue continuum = 8.55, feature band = 7.79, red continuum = 8.66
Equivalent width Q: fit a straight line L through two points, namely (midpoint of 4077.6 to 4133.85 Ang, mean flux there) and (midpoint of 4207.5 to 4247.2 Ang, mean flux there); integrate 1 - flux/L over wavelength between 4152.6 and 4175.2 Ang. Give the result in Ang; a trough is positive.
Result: -2.8 Ang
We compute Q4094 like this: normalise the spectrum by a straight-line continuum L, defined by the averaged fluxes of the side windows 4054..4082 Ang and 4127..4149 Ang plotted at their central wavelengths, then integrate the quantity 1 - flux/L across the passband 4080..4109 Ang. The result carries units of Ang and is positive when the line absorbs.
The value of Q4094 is 8.25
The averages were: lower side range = 8.56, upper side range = 8.67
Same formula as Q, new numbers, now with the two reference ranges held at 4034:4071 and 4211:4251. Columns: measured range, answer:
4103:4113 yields 3.8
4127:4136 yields 0.5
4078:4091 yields 1.4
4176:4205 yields 0.8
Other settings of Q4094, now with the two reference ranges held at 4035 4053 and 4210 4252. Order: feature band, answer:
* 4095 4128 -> 9.70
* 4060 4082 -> 1.39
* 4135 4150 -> -0.03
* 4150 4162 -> 0.07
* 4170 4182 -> 0.56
